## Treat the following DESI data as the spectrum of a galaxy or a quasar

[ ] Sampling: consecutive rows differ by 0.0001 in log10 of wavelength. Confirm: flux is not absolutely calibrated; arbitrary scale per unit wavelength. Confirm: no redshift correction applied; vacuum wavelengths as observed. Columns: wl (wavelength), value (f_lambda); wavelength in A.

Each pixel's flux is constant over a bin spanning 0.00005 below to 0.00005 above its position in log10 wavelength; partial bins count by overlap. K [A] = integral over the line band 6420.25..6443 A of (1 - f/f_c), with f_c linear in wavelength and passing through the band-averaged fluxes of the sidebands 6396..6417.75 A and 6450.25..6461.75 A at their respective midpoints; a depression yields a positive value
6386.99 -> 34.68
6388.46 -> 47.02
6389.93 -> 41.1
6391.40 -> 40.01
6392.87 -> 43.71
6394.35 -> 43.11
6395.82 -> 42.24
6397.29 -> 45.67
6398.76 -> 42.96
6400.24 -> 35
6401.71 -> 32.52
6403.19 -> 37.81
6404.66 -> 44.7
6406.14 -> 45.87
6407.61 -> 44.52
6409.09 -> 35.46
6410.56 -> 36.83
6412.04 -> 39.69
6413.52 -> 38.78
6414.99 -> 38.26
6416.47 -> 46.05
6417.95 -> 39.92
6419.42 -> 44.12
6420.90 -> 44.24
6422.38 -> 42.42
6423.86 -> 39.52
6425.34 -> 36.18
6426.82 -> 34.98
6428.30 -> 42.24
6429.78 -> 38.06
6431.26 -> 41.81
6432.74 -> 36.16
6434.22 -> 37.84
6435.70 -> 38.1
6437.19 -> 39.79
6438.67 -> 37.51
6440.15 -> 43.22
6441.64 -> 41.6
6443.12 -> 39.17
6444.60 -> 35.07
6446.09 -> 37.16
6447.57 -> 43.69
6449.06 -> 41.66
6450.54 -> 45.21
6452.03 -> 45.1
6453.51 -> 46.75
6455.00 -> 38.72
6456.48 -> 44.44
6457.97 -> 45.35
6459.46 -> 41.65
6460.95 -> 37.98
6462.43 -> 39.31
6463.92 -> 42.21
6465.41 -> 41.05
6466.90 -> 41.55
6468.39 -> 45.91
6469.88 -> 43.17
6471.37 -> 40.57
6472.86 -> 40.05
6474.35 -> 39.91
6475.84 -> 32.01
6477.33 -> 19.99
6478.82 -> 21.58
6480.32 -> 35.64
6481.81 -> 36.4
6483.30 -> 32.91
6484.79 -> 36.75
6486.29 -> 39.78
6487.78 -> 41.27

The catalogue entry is 1.17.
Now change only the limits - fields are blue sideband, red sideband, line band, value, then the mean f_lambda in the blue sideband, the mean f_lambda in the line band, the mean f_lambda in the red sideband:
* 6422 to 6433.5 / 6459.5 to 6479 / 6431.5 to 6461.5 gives -1.90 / 38.8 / 40.8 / 37.9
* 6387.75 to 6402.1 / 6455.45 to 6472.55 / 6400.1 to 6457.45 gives 1.96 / 41.5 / 40.3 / 42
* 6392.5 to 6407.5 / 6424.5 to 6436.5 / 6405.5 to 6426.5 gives -0.52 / 41.4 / 40.7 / 38.2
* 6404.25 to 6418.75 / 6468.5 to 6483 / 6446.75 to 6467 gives -3.23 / 41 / 42.5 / 34.8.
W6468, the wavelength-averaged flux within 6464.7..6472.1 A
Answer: 42.4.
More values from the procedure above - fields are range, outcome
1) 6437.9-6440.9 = 40.3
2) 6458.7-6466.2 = 40.4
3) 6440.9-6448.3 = 39.4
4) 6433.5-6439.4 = 38.3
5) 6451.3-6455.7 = 43.6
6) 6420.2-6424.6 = 42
